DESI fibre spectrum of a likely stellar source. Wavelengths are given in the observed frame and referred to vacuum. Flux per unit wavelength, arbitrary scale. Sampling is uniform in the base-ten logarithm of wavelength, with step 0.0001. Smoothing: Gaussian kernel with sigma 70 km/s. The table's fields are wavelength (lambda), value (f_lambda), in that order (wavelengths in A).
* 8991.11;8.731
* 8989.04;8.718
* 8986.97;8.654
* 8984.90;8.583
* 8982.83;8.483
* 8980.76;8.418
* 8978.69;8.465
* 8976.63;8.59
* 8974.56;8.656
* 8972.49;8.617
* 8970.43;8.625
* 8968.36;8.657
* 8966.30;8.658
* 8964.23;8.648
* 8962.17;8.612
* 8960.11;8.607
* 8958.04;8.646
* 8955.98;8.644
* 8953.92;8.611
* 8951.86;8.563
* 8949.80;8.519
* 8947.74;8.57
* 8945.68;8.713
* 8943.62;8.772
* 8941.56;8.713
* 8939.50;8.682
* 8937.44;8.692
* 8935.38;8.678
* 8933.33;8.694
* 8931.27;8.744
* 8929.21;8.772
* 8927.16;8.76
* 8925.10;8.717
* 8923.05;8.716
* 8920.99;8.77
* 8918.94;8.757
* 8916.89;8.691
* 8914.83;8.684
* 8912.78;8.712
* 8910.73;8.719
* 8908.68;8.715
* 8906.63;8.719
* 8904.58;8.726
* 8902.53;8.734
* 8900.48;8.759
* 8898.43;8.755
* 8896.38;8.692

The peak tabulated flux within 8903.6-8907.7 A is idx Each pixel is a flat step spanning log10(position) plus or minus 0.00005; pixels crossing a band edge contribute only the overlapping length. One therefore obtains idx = 8.726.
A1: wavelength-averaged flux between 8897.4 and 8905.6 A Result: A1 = 8.74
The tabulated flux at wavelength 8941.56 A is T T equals 8.713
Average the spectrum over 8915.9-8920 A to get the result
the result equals 8.74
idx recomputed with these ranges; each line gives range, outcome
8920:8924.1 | 8.77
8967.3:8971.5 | 8.657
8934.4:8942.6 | 8.713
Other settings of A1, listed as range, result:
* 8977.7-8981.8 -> 8.43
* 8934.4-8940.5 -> 8.68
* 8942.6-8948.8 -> 8.68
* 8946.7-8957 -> 8.59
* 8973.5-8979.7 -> 8.57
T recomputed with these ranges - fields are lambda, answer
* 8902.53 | 8.734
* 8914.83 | 8.684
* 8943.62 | 8.772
